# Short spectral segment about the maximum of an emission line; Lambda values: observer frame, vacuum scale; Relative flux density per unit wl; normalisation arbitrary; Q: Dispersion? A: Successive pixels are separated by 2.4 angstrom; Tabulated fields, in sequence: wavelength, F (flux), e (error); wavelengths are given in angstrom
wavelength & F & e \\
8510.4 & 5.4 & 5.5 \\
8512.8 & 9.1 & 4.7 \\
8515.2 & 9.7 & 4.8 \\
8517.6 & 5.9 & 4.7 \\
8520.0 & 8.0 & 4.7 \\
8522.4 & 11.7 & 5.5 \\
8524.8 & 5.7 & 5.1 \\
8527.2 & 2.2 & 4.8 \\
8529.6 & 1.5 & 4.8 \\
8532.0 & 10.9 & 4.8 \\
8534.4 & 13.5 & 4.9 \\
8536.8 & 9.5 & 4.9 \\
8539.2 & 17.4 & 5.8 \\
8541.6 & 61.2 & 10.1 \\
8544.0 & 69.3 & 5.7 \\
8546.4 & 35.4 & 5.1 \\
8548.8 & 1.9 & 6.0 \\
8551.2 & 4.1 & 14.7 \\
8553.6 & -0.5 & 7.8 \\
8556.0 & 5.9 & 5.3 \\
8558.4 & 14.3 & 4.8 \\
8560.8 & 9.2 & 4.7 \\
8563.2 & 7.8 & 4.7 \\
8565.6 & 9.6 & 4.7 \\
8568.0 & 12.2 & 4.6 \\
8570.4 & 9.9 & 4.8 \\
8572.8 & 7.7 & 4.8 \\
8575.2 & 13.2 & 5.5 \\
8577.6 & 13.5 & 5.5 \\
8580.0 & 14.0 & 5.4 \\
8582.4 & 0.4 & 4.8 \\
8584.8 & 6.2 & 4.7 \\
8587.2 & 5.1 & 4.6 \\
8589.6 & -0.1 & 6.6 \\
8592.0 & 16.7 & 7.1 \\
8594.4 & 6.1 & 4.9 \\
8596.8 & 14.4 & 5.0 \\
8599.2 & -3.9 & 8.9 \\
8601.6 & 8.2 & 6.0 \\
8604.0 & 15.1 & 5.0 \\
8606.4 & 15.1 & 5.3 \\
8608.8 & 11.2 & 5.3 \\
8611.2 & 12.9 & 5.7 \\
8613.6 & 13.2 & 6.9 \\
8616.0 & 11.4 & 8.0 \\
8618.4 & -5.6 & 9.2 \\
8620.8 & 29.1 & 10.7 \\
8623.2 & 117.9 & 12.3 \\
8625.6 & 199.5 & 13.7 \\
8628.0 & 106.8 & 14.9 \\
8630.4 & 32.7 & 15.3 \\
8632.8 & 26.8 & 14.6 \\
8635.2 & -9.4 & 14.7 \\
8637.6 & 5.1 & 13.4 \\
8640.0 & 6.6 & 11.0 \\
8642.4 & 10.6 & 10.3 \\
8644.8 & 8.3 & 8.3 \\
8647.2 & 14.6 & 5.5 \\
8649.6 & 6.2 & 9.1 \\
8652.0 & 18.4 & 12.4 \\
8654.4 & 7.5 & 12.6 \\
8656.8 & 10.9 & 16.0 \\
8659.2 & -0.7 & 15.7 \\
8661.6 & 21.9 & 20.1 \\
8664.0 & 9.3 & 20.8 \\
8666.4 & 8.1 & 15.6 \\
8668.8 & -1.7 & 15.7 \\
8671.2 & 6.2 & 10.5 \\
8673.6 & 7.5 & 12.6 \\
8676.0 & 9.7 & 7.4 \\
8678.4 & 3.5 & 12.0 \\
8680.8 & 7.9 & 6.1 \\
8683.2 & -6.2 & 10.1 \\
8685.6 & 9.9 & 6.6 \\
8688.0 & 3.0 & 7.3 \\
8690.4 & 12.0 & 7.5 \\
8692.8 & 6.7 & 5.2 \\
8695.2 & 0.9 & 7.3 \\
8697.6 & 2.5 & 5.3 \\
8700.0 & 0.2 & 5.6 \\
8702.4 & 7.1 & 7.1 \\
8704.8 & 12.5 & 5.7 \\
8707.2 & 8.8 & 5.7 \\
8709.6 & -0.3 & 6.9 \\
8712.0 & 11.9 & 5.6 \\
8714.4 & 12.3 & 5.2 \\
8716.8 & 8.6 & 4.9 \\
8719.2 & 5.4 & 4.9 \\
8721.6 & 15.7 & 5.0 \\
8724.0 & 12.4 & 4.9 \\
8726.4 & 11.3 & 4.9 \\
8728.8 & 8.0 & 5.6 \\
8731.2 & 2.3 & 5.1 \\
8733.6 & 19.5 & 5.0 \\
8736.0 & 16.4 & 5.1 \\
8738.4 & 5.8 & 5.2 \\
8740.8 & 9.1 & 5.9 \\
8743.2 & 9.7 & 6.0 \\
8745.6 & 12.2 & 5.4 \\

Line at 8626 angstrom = [O III] 5007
